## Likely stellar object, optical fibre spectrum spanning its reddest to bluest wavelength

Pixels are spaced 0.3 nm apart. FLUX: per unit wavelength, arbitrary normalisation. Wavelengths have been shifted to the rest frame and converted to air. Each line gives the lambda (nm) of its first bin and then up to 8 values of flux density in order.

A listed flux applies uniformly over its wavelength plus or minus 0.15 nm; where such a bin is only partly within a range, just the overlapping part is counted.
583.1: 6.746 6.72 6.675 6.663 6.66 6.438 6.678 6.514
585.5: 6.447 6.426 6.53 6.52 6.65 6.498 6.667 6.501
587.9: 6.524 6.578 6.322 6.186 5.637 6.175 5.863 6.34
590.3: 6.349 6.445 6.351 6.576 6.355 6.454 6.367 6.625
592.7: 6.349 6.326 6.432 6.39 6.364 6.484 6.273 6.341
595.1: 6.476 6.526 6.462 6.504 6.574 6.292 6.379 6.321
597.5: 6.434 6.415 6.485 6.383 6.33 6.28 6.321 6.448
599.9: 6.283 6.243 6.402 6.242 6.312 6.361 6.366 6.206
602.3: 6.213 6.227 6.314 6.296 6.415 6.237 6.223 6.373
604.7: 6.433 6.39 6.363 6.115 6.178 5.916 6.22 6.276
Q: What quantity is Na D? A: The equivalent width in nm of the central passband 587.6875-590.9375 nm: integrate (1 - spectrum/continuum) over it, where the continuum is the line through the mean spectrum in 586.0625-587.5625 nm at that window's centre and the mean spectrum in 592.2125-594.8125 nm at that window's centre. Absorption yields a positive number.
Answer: 0.13 nm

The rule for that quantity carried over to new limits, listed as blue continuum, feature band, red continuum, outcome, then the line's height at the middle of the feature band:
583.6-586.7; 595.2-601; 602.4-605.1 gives 0.01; 6.39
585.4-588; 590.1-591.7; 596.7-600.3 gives 0.01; 6.47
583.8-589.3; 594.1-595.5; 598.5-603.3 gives -0.01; 6.37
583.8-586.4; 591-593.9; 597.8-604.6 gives 0.01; 6.44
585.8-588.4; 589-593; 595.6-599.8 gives 0.11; 6.49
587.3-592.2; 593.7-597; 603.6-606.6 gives -0.07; 6.3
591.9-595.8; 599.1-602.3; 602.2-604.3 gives 0.00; 6.32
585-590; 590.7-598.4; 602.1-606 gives -0.10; 6.34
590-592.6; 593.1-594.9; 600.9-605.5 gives 0.01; 6.41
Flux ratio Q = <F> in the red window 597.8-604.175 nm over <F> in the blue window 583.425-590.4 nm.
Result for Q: 1.0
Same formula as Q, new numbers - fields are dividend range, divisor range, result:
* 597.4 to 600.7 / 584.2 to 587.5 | 0.97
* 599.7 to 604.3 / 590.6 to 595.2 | 0.98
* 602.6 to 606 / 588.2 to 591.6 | 1.01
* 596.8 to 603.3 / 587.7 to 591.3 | 1.01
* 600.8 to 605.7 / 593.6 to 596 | 0.98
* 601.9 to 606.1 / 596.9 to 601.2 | 0.99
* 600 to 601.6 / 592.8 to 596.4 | 0.98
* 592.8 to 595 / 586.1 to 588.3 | 0.97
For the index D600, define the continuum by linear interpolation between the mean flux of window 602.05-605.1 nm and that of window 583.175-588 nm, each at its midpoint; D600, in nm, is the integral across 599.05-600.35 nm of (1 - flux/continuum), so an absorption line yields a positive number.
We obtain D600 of 0.01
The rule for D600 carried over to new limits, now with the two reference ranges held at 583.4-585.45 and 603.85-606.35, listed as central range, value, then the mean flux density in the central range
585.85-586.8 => 0.00 nm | 6.55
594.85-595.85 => -0.01 nm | 6.47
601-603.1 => 0.01 nm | 6.29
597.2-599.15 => 0.00 nm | 6.38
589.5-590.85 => 0.05 nm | 6.25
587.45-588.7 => 0.01 nm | 6.47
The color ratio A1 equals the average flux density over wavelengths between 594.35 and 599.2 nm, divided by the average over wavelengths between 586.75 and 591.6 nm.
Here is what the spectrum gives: 1.0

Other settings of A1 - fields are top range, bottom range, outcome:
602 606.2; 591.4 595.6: 0.98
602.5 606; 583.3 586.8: 0.96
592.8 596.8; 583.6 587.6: 0.98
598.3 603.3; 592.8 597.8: 0.98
